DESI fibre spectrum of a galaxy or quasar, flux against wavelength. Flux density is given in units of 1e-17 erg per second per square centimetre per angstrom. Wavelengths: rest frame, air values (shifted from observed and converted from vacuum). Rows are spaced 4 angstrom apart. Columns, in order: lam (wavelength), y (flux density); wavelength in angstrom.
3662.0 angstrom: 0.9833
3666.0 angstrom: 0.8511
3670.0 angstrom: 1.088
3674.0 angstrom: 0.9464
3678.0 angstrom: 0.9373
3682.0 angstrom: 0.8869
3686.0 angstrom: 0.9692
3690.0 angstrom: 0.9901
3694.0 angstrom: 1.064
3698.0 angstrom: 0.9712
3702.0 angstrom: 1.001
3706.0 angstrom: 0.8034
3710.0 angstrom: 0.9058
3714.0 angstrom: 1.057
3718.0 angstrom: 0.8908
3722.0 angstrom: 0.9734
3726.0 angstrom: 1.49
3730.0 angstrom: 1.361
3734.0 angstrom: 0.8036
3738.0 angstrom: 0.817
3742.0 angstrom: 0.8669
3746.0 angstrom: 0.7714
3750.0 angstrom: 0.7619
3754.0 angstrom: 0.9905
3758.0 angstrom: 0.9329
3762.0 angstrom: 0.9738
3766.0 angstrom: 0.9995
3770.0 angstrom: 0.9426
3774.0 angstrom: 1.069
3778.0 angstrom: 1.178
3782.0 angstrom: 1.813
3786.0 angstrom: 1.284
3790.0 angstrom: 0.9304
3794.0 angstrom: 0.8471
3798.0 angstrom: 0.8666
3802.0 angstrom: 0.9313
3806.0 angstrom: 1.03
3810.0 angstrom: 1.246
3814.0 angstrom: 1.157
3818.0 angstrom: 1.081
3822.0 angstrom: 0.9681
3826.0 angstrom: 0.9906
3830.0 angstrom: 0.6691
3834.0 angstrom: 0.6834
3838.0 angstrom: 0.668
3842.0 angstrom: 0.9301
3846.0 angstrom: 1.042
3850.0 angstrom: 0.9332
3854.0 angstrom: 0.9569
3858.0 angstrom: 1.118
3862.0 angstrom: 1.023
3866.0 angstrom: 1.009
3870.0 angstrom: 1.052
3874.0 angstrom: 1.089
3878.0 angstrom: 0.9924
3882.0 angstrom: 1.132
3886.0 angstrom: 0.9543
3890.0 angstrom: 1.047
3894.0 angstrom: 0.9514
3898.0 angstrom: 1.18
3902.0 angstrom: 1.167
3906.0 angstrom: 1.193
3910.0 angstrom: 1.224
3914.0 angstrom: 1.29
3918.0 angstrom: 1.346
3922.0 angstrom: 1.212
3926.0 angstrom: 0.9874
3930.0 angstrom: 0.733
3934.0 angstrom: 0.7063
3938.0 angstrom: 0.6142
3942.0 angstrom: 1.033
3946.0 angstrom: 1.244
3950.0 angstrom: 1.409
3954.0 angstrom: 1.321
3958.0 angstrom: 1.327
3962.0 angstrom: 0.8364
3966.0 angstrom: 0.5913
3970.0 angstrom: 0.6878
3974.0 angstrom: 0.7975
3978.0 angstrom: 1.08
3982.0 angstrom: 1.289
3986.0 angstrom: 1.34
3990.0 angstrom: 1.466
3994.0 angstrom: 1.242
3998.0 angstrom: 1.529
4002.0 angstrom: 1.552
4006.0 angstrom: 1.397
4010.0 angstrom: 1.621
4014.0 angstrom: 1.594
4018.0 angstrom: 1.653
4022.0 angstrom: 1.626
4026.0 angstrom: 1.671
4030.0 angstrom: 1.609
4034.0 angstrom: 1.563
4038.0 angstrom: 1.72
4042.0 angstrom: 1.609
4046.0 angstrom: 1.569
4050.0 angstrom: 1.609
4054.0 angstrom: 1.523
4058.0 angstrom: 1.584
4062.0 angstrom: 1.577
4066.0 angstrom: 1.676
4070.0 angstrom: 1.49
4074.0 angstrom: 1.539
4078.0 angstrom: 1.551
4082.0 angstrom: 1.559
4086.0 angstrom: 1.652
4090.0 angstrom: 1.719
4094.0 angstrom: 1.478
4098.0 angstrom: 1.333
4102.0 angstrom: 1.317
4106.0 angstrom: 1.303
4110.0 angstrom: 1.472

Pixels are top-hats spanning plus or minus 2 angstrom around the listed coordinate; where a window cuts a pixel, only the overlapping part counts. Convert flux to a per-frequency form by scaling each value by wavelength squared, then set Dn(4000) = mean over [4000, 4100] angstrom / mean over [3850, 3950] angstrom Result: 1.6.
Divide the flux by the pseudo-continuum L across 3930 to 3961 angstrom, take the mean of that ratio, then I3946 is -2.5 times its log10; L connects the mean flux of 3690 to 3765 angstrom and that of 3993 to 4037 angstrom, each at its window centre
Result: 0.32 mag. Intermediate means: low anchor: 0.97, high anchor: 1.56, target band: 1.06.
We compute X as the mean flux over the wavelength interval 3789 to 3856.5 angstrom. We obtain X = 0.939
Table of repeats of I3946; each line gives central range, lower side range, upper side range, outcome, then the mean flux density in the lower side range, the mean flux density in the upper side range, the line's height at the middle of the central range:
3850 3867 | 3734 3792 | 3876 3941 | 0.02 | 1.02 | 1.05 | 1.04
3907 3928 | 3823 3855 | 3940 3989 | -0.21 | 0.86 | 1.09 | 1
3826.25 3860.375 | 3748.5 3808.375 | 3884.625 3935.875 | 0.20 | 1.04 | 1.08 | 1.06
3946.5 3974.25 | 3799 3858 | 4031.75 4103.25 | 0.25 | 0.953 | 1.56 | 1.29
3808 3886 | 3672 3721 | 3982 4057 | 0.24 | 0.952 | 1.54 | 1.23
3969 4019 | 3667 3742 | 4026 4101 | 0.10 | 0.992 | 1.57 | 1.46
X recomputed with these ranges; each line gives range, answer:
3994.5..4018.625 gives 1.53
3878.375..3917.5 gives 1.13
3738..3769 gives 0.896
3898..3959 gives 1.12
